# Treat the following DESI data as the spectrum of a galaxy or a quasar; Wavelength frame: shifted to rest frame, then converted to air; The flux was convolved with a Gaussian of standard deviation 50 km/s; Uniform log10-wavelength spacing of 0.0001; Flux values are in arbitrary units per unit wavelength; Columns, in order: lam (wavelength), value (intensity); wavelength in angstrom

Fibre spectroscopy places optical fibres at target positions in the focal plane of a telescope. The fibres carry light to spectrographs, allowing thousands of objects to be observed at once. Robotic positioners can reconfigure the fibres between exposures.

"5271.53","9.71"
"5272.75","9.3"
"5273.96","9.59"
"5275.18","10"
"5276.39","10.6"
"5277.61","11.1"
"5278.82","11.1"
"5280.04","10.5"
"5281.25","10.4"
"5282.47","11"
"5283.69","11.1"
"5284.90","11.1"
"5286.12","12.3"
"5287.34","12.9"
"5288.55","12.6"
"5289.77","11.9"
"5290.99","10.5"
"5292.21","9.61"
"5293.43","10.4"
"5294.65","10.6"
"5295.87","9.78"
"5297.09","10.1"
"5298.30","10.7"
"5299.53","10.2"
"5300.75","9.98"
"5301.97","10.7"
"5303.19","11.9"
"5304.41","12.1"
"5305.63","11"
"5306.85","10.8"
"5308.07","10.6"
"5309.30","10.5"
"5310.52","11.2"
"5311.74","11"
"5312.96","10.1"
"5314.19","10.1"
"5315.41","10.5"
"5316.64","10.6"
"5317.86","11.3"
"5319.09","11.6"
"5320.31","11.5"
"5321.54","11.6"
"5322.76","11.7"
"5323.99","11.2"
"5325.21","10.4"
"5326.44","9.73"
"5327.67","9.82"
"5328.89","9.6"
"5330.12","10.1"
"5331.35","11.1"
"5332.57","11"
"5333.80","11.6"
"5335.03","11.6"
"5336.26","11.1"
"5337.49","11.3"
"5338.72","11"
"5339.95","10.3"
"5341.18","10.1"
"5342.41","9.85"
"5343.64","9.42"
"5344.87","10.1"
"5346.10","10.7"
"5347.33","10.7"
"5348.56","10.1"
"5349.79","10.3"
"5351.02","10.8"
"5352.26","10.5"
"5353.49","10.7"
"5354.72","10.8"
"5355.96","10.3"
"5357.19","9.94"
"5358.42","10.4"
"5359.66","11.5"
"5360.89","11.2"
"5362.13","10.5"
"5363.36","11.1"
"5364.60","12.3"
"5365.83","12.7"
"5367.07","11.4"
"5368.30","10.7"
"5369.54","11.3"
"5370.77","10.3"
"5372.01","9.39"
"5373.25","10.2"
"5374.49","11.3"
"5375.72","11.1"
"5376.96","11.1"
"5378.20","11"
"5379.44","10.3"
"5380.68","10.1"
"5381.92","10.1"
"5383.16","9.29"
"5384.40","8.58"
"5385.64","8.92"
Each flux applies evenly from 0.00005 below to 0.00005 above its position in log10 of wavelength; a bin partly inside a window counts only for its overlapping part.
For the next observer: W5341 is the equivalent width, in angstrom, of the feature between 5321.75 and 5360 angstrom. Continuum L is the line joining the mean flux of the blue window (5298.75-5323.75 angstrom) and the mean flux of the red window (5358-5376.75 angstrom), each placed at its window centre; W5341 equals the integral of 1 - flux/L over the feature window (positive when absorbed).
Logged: 1.4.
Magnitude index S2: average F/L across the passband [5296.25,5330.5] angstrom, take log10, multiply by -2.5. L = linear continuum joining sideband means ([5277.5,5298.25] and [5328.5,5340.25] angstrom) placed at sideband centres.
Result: 0.02 mag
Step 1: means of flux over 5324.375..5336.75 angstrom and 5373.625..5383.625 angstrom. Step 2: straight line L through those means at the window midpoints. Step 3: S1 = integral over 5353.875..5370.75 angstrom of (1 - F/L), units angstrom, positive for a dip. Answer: -0.78 angstrom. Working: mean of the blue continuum 10.6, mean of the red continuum 10.5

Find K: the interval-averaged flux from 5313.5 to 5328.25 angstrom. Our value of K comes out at 10.8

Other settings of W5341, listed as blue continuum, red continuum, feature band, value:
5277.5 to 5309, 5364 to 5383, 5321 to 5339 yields 0.1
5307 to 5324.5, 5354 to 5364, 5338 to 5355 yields 0.6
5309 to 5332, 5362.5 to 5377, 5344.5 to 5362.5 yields 0.6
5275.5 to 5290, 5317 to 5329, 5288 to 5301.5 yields 0.8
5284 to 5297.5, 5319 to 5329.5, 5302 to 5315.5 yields 0.0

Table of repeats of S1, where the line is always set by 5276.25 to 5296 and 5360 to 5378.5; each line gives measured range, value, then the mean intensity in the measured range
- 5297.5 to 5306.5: 0.1 angstrom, 10.9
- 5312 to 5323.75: 0.1 angstrom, 11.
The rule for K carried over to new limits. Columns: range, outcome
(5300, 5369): 10.8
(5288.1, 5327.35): 10.8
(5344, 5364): 10.6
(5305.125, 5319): 10.7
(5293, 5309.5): 10.7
